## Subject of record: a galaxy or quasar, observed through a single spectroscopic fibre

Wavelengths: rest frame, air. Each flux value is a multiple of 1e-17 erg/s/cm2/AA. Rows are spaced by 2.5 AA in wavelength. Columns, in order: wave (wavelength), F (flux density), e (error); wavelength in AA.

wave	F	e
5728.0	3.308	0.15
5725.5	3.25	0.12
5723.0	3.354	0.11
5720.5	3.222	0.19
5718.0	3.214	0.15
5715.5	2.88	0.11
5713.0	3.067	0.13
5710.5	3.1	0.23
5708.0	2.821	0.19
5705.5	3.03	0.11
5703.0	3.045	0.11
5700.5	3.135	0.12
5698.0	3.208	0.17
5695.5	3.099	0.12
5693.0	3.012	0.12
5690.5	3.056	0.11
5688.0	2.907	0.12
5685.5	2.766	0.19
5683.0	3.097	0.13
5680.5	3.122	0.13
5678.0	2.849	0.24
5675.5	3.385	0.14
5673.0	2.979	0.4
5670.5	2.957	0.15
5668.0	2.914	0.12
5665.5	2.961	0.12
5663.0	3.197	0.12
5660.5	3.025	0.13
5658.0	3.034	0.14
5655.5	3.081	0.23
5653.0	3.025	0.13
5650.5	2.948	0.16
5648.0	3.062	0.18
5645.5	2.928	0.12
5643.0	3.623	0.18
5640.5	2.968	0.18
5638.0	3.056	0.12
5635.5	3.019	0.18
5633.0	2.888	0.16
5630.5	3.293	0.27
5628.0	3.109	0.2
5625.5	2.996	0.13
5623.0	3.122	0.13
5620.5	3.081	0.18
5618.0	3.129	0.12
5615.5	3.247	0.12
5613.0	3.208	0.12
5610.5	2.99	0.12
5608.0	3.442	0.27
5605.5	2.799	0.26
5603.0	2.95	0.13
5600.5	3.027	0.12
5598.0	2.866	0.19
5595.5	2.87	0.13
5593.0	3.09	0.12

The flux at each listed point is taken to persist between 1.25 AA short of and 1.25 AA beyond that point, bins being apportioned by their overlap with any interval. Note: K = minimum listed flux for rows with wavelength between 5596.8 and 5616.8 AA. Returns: 2.799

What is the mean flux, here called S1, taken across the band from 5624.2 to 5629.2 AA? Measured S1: 3.05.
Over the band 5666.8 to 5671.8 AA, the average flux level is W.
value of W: 2.94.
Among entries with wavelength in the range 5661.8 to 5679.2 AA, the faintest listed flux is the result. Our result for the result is 2.849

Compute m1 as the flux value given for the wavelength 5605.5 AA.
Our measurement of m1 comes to 2.799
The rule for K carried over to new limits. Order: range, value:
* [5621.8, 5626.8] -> 2.996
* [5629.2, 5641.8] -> 2.888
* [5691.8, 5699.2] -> 3.012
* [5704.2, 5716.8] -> 2.821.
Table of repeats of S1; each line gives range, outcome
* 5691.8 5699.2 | 3.11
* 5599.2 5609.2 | 3.05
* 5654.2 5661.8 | 3.05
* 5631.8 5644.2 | 3.11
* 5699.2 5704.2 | 3.09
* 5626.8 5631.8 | 3.2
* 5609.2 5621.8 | 3.13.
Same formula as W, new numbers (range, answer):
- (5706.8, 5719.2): 3.02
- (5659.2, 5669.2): 3.02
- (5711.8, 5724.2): 3.15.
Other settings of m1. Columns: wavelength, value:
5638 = 3.056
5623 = 3.122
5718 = 3.214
